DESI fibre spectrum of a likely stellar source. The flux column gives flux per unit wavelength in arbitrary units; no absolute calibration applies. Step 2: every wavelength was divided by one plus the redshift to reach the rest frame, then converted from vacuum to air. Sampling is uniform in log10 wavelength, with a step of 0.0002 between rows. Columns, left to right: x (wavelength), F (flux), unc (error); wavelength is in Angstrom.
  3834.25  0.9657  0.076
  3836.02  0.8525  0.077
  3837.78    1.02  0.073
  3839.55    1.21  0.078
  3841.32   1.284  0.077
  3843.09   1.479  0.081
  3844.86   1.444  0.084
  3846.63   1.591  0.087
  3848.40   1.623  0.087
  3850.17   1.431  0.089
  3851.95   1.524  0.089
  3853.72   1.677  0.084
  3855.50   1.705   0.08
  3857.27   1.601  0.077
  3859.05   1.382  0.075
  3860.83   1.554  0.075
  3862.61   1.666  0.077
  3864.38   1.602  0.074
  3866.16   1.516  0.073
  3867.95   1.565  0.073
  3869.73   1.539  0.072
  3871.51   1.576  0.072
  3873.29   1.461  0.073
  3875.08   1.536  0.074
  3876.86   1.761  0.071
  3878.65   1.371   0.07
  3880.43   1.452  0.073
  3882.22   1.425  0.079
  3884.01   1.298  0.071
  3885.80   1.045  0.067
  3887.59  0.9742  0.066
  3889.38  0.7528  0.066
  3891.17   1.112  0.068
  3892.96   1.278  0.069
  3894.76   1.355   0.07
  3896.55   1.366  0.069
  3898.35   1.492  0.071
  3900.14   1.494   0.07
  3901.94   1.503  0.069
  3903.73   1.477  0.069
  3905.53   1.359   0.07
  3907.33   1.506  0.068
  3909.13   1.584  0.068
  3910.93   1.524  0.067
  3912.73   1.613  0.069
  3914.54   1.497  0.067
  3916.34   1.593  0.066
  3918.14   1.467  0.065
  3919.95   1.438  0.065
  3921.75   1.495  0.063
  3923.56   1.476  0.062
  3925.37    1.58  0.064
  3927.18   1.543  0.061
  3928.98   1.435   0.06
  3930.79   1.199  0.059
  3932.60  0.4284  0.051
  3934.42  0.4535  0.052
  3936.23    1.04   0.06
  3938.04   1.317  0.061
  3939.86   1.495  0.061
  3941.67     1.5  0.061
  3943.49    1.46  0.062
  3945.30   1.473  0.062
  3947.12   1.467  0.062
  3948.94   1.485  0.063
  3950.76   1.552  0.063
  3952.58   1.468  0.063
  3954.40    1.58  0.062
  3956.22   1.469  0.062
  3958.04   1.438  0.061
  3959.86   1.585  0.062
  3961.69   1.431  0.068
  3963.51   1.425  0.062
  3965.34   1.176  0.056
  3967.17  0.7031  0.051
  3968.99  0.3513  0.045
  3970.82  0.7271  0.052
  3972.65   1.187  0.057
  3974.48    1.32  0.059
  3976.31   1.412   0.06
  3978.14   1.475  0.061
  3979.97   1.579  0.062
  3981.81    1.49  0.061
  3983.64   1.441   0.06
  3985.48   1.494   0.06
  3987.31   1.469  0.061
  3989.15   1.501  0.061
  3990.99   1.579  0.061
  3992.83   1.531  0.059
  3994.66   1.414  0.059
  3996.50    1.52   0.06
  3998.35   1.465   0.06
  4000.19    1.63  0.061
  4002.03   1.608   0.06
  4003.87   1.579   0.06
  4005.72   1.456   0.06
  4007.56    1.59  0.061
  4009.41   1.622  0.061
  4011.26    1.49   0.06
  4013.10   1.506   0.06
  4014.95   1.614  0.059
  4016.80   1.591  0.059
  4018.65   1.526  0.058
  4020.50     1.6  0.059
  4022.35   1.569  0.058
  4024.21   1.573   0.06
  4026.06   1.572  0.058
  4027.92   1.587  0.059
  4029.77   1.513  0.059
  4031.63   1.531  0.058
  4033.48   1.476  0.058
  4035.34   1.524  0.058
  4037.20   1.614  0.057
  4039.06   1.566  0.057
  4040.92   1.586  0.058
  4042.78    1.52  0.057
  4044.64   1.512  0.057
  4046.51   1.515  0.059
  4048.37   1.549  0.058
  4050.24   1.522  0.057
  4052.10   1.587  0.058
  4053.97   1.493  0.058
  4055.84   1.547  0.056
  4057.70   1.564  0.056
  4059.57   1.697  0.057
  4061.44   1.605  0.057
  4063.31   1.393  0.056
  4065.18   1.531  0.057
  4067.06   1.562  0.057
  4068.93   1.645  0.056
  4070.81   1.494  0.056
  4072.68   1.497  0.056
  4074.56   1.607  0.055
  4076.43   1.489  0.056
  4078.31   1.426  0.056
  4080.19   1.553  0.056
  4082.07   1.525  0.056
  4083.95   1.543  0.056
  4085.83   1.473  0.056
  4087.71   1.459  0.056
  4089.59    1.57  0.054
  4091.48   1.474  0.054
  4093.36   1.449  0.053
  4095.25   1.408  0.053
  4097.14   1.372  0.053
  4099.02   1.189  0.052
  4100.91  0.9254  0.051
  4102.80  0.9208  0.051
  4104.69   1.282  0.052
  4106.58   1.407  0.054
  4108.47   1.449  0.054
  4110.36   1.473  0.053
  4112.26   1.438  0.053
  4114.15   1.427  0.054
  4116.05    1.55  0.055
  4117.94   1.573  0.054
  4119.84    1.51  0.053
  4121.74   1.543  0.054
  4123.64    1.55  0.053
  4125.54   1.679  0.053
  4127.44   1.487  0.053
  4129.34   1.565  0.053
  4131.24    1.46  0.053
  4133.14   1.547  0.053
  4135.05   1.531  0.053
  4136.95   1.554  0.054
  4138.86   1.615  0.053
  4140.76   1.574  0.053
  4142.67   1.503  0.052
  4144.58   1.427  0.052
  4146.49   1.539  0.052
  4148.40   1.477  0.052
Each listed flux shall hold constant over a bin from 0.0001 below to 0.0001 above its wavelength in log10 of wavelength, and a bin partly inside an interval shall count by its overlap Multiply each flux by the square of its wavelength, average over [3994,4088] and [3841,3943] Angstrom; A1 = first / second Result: 1.18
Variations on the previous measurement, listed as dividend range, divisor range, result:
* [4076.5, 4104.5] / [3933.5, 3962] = 1.07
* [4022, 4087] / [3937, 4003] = 1.15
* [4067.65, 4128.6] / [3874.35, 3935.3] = 1.18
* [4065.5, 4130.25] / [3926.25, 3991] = 1.19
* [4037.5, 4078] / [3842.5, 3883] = 1.11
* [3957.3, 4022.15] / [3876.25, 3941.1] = 1.11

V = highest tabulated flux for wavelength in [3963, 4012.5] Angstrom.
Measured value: 1.63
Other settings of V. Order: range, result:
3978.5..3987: 1.579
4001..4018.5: 1.622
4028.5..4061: 1.697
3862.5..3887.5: 1.761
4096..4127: 1.679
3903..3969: 1.613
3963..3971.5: 1.425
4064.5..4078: 1.645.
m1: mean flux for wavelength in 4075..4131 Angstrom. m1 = 1.44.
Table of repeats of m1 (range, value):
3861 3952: 1.39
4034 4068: 1.55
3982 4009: 1.52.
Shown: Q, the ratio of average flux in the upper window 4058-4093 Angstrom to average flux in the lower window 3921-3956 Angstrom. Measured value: 1.1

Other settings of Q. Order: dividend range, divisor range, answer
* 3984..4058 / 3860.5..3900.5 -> 1.10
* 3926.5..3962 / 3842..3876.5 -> 0.86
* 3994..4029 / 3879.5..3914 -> 1.15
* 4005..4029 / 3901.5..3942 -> 1.14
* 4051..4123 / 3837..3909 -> 1.03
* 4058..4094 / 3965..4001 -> 1.15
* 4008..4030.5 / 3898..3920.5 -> 1.04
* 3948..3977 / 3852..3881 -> 0.81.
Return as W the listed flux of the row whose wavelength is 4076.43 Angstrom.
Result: 1.489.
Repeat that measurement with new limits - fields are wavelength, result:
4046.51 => 1.515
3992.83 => 1.531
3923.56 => 1.476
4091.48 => 1.474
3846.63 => 1.591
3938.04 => 1.317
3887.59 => 0.9742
